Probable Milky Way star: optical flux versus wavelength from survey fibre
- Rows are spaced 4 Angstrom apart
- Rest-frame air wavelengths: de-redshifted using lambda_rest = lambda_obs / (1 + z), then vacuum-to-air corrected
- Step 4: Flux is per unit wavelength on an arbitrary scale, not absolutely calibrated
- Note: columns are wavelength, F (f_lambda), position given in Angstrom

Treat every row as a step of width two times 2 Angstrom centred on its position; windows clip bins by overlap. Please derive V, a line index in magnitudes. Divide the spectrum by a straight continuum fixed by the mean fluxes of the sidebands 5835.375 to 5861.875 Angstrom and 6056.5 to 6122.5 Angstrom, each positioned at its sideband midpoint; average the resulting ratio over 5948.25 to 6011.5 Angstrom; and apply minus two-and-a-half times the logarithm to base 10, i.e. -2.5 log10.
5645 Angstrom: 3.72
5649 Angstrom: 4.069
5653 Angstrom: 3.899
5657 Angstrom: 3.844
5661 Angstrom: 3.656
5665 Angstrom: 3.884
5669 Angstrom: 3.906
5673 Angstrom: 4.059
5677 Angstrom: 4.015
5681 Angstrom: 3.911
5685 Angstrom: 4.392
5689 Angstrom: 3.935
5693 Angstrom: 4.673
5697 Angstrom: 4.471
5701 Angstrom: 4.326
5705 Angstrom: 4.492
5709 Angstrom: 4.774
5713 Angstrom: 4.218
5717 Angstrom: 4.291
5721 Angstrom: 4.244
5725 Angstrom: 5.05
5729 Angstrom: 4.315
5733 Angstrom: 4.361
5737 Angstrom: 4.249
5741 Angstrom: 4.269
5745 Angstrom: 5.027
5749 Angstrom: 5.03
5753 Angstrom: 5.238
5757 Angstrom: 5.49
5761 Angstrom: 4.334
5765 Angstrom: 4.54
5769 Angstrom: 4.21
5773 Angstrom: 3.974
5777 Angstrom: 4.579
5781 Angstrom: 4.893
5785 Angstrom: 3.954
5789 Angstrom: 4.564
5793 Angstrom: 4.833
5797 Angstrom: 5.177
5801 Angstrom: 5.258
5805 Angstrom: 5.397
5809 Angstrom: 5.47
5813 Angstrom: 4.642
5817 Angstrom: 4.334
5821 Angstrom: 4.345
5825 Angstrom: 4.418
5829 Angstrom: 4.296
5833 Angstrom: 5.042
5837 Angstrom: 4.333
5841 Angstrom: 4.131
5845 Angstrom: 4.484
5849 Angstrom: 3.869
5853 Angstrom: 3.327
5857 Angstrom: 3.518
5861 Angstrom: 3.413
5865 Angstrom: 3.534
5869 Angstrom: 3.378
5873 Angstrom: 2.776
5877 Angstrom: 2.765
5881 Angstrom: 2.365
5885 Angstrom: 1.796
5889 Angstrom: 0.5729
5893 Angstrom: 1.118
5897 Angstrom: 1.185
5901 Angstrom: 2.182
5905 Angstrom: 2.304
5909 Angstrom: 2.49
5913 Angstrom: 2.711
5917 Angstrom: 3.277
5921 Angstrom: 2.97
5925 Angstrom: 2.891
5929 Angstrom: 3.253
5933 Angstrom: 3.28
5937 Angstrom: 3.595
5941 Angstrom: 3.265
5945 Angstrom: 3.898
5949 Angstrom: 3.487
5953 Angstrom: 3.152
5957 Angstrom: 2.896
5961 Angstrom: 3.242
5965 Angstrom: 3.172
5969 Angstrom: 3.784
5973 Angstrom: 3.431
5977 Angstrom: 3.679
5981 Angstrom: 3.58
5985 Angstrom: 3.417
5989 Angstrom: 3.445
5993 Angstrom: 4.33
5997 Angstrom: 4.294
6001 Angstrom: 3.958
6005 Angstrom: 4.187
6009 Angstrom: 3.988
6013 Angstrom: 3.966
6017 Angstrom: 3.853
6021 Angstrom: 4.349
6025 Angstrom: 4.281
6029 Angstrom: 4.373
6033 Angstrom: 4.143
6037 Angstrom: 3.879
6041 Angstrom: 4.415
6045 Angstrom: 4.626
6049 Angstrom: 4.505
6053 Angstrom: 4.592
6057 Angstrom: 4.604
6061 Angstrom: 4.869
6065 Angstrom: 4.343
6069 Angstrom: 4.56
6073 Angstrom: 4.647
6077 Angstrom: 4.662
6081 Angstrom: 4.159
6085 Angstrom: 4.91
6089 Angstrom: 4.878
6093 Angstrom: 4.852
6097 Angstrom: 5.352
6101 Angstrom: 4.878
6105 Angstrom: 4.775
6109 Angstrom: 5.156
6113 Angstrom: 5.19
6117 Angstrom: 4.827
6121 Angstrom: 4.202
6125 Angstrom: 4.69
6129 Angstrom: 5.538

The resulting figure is 0.20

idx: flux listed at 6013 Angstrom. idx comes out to 3.966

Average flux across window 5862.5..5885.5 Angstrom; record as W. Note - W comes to 2.85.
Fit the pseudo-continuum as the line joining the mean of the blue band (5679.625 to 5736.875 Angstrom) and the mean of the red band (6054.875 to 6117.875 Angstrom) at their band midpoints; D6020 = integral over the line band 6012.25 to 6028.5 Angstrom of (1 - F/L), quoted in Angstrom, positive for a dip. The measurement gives 2.0 Angstrom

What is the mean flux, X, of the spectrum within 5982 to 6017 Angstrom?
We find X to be 3.93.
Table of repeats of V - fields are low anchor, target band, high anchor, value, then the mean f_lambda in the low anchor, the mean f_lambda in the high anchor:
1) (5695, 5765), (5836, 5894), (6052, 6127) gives 0.46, 4.6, 4.75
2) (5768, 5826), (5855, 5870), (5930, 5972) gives 0.19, 4.68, 3.38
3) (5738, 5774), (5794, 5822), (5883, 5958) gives -0.22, 4.69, 2.65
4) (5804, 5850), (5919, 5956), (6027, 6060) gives 0.33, 4.56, 4.41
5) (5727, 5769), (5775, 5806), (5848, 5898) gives -0.22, 4.66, 2.59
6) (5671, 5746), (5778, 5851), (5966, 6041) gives -0.10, 4.36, 3.94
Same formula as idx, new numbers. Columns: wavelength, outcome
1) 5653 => 3.899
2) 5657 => 3.844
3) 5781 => 4.893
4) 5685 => 4.392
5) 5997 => 4.294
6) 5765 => 4.54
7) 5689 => 3.935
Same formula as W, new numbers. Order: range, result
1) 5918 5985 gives 3.35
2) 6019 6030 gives 4.33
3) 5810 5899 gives 3.37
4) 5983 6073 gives 4.24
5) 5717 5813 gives 4.71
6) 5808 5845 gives 4.53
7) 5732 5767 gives 4.74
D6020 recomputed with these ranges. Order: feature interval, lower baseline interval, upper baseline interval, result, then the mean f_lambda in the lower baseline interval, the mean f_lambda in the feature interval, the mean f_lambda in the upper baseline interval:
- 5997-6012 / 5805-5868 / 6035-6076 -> 1.3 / 4.23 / 4.07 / 4.51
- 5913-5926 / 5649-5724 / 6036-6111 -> 4.3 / 4.18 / 3.01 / 4.68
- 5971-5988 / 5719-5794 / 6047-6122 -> 4.2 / 4.58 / 3.52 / 4.74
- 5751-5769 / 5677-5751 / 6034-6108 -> -1.5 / 4.43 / 4.82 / 4.64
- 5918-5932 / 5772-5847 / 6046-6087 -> 4.7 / 4.65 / 3.07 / 4.59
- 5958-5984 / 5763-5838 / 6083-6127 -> 7.2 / 4.65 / 3.46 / 4.88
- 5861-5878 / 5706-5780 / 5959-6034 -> 4.2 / 4.57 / 3.17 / 3.86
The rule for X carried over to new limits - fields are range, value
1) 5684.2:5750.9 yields 4.48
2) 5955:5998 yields 3.55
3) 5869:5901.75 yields 1.93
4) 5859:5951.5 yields 2.72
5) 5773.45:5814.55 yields 4.85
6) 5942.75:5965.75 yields 3.31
